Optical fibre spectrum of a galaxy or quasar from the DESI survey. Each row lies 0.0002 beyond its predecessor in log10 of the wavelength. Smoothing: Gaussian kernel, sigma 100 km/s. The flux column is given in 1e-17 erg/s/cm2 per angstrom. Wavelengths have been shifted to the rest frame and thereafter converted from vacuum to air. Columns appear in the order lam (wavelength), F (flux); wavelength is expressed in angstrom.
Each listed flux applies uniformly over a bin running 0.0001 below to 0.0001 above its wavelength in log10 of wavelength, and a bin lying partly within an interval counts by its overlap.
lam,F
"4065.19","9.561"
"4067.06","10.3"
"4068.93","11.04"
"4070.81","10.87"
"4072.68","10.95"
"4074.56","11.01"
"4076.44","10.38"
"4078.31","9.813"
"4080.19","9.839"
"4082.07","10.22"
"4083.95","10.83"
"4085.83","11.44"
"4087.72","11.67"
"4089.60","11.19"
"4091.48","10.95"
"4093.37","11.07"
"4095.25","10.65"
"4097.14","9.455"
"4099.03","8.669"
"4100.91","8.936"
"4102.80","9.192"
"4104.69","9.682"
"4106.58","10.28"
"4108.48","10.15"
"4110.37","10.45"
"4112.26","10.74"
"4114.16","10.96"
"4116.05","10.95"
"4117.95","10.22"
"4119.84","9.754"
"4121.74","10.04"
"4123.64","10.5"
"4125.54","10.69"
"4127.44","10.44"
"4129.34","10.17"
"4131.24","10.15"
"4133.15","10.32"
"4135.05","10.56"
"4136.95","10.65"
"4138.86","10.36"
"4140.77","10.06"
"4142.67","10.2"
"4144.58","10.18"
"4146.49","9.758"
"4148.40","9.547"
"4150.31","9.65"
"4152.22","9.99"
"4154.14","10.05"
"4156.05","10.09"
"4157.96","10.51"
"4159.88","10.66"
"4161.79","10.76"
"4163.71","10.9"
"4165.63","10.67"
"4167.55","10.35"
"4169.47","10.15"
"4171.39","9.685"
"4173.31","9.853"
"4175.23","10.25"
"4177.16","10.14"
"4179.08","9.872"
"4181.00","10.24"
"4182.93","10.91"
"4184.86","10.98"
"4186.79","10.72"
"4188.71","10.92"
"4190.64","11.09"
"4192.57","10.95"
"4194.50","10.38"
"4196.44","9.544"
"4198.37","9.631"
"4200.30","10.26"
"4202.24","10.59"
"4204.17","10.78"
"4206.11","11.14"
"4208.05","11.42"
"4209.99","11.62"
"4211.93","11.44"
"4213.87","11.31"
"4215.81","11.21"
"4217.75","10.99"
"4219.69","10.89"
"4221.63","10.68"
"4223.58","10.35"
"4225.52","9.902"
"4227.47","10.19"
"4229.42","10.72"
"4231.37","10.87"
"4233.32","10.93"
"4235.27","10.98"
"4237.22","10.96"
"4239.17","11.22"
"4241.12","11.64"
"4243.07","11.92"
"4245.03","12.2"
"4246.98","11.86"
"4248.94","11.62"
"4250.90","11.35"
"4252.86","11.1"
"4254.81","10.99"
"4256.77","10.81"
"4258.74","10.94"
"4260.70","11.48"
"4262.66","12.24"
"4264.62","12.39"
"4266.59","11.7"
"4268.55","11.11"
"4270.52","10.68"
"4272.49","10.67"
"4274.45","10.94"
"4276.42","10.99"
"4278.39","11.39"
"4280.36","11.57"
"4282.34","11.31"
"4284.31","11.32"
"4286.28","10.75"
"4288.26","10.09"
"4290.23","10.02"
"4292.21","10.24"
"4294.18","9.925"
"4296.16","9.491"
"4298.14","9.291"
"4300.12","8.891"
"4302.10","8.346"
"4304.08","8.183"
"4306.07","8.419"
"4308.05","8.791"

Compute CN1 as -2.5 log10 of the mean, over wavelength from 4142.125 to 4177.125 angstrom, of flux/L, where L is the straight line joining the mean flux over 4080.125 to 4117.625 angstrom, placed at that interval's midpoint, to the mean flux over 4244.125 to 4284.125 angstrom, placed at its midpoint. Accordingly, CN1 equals 0.06 mag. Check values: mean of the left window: 10.4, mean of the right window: 11.4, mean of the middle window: 10.2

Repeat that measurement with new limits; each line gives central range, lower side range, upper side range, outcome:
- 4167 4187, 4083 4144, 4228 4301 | 0.04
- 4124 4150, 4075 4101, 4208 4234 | 0.04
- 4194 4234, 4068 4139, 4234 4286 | 0.04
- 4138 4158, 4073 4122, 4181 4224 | 0.06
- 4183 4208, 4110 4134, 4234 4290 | 0.02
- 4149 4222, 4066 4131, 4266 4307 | -0.02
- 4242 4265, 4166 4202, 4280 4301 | -0.13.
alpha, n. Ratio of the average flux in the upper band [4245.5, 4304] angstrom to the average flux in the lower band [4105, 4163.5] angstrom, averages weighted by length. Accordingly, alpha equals 1.0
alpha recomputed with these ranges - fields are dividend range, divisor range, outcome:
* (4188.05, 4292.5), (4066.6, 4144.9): 1.06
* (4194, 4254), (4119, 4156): 1.08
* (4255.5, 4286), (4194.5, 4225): 1.05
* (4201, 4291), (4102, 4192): 1.08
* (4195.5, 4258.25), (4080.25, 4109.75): 1.07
